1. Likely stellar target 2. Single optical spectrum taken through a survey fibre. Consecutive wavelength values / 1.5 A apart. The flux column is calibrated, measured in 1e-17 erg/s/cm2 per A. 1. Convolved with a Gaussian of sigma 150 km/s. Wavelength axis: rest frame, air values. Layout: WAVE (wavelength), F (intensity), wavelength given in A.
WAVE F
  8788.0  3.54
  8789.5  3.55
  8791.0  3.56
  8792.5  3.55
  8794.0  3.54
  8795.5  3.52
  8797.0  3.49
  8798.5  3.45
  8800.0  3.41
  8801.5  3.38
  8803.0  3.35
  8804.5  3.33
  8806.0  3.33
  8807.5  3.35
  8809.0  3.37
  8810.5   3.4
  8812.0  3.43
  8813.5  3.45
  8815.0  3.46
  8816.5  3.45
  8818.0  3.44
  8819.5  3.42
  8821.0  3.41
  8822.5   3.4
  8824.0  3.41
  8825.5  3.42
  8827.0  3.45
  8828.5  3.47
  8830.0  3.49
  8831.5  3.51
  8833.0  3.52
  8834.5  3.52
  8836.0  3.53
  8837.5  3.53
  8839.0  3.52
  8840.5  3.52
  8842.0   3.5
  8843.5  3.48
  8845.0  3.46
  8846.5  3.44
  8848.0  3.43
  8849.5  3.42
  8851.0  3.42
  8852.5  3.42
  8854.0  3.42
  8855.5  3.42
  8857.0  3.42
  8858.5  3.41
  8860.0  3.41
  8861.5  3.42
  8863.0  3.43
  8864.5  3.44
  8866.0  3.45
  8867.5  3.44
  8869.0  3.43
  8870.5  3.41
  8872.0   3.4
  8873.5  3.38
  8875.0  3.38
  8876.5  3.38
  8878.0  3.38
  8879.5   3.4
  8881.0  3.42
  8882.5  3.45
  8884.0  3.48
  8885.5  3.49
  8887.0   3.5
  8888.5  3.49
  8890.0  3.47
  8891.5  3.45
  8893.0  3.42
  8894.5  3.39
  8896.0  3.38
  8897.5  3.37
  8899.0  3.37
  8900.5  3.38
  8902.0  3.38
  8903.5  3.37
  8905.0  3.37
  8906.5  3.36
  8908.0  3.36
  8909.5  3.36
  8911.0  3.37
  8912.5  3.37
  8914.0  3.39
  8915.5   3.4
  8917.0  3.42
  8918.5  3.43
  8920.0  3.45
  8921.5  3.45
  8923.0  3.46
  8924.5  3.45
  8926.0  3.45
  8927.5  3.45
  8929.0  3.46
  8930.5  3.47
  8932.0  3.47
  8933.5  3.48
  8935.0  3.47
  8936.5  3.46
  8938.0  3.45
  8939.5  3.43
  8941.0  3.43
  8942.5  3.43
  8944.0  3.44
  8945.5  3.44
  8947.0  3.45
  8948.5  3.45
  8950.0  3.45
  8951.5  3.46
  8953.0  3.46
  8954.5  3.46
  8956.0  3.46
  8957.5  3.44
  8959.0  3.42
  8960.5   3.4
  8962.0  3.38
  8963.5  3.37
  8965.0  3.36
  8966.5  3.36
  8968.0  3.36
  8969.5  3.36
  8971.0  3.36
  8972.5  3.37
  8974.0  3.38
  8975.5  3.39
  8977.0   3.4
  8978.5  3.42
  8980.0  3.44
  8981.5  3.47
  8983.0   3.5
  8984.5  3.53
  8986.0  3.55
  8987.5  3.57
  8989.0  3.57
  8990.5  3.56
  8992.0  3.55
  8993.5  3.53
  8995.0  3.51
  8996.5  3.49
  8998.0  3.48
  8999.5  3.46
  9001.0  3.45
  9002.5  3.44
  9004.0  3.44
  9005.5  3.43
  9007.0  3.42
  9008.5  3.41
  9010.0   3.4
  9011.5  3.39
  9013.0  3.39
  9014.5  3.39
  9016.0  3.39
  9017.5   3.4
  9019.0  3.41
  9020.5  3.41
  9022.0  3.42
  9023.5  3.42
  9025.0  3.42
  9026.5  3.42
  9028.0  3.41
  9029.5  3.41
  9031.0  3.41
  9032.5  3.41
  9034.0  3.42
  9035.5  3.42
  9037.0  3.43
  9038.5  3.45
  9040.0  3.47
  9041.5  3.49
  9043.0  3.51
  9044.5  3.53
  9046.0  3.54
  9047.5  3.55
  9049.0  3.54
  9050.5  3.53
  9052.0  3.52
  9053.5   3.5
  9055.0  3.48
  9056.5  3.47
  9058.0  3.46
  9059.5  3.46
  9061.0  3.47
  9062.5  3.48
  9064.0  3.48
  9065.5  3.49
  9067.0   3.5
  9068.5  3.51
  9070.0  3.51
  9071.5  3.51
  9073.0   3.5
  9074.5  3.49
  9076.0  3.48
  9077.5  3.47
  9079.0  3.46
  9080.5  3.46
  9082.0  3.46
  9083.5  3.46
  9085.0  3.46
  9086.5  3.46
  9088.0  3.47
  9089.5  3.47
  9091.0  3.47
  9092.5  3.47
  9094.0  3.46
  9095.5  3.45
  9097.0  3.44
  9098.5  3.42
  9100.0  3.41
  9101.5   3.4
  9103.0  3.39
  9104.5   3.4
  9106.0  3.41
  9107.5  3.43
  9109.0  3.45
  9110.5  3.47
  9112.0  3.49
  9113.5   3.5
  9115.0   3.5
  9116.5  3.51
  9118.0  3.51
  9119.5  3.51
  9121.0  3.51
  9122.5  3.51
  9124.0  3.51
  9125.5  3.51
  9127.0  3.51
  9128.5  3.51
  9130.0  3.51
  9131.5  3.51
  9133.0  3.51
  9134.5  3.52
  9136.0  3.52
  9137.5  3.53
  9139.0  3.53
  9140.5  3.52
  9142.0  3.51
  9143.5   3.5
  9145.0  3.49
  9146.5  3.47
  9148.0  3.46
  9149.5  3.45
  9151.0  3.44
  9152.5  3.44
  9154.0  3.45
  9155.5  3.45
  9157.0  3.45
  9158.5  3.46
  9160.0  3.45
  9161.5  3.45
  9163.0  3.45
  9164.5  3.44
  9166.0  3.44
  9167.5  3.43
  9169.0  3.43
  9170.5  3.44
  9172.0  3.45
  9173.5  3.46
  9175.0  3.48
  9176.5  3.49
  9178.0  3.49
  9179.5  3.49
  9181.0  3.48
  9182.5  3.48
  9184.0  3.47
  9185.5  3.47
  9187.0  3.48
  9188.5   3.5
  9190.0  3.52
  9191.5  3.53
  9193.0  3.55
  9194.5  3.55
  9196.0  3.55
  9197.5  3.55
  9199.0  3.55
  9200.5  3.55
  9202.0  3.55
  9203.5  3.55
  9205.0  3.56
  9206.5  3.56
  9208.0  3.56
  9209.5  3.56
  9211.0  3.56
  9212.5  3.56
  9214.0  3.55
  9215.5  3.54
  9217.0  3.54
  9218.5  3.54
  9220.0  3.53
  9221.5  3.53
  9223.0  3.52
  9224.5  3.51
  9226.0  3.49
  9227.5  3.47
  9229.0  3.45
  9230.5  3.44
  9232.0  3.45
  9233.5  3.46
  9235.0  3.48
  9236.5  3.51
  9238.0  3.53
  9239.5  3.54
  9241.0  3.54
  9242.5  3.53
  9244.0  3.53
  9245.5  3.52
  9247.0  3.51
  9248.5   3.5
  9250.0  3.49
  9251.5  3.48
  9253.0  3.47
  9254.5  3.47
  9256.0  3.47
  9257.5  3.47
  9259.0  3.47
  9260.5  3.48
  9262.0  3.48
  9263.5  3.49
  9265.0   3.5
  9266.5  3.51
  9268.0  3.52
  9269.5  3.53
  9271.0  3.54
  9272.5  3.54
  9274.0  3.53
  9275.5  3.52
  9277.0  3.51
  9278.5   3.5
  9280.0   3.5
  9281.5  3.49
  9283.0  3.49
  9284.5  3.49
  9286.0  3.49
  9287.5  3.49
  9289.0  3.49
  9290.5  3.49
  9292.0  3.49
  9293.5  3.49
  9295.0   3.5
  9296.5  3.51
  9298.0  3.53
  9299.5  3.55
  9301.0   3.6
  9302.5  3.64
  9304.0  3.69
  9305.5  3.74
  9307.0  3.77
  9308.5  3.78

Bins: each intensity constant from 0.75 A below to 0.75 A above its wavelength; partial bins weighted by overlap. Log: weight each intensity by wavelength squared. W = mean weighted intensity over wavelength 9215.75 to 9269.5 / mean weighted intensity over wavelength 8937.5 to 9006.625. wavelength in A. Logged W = 1.08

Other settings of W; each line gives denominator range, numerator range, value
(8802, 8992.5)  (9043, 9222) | 1.07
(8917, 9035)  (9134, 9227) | 1.06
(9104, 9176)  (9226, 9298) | 1.03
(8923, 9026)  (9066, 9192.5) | 1.04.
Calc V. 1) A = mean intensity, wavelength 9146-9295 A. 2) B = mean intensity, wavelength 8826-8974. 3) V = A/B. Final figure 1.0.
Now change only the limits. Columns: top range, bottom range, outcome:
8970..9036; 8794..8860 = 1.00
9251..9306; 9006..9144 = 1.01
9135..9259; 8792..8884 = 1.02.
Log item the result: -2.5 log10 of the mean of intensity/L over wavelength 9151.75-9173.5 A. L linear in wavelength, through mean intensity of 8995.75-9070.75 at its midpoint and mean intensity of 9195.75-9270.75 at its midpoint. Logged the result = 0.015 mag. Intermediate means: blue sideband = 3.45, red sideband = 3.51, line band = 3.45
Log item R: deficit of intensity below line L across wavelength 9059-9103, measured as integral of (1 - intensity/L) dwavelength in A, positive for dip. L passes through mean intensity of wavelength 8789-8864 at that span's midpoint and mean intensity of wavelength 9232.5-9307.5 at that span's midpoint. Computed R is 0.3 A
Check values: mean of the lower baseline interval 3.45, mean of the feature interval 3.47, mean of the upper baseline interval 3.52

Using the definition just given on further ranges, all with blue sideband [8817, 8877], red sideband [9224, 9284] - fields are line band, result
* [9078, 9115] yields 0.29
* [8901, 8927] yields 0.38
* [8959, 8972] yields 0.33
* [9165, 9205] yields -0.11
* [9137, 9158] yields 0.04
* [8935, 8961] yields 0.10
